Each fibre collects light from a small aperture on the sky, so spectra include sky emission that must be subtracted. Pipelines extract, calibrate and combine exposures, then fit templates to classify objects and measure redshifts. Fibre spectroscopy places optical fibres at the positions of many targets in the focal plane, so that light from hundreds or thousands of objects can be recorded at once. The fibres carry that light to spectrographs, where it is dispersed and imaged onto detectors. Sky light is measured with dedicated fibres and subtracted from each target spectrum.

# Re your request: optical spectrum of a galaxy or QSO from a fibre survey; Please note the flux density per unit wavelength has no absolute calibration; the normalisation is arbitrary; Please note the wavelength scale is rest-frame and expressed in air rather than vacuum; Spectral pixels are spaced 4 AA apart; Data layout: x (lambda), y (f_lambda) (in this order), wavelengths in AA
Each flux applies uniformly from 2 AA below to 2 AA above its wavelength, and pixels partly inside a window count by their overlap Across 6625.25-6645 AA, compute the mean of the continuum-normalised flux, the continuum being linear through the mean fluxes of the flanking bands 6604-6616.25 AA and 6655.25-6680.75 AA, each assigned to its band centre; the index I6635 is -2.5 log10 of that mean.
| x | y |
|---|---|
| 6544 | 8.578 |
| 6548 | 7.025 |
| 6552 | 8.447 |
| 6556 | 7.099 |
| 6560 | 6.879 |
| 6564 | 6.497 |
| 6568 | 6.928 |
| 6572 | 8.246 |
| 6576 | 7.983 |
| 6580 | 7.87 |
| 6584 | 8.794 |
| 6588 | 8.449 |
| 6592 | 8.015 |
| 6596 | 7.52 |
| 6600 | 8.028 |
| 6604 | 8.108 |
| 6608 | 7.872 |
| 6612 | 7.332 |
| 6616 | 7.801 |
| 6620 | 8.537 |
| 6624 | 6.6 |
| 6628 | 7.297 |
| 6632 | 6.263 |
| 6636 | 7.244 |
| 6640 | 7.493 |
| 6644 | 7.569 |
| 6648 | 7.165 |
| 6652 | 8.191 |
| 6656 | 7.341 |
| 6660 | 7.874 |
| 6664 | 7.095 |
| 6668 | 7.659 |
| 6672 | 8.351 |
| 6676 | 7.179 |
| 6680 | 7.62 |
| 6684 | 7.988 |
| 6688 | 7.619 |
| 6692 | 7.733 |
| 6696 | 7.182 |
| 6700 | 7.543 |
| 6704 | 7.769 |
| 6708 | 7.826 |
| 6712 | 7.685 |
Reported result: 0.08 mag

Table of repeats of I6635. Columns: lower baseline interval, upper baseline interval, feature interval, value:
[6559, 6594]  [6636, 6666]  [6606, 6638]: 0.035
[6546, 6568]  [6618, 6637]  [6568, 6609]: -0.123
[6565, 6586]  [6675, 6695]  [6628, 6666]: 0.052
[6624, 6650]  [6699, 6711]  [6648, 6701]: -0.025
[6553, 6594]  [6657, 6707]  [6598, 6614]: -0.022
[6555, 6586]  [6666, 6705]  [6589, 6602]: -0.046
